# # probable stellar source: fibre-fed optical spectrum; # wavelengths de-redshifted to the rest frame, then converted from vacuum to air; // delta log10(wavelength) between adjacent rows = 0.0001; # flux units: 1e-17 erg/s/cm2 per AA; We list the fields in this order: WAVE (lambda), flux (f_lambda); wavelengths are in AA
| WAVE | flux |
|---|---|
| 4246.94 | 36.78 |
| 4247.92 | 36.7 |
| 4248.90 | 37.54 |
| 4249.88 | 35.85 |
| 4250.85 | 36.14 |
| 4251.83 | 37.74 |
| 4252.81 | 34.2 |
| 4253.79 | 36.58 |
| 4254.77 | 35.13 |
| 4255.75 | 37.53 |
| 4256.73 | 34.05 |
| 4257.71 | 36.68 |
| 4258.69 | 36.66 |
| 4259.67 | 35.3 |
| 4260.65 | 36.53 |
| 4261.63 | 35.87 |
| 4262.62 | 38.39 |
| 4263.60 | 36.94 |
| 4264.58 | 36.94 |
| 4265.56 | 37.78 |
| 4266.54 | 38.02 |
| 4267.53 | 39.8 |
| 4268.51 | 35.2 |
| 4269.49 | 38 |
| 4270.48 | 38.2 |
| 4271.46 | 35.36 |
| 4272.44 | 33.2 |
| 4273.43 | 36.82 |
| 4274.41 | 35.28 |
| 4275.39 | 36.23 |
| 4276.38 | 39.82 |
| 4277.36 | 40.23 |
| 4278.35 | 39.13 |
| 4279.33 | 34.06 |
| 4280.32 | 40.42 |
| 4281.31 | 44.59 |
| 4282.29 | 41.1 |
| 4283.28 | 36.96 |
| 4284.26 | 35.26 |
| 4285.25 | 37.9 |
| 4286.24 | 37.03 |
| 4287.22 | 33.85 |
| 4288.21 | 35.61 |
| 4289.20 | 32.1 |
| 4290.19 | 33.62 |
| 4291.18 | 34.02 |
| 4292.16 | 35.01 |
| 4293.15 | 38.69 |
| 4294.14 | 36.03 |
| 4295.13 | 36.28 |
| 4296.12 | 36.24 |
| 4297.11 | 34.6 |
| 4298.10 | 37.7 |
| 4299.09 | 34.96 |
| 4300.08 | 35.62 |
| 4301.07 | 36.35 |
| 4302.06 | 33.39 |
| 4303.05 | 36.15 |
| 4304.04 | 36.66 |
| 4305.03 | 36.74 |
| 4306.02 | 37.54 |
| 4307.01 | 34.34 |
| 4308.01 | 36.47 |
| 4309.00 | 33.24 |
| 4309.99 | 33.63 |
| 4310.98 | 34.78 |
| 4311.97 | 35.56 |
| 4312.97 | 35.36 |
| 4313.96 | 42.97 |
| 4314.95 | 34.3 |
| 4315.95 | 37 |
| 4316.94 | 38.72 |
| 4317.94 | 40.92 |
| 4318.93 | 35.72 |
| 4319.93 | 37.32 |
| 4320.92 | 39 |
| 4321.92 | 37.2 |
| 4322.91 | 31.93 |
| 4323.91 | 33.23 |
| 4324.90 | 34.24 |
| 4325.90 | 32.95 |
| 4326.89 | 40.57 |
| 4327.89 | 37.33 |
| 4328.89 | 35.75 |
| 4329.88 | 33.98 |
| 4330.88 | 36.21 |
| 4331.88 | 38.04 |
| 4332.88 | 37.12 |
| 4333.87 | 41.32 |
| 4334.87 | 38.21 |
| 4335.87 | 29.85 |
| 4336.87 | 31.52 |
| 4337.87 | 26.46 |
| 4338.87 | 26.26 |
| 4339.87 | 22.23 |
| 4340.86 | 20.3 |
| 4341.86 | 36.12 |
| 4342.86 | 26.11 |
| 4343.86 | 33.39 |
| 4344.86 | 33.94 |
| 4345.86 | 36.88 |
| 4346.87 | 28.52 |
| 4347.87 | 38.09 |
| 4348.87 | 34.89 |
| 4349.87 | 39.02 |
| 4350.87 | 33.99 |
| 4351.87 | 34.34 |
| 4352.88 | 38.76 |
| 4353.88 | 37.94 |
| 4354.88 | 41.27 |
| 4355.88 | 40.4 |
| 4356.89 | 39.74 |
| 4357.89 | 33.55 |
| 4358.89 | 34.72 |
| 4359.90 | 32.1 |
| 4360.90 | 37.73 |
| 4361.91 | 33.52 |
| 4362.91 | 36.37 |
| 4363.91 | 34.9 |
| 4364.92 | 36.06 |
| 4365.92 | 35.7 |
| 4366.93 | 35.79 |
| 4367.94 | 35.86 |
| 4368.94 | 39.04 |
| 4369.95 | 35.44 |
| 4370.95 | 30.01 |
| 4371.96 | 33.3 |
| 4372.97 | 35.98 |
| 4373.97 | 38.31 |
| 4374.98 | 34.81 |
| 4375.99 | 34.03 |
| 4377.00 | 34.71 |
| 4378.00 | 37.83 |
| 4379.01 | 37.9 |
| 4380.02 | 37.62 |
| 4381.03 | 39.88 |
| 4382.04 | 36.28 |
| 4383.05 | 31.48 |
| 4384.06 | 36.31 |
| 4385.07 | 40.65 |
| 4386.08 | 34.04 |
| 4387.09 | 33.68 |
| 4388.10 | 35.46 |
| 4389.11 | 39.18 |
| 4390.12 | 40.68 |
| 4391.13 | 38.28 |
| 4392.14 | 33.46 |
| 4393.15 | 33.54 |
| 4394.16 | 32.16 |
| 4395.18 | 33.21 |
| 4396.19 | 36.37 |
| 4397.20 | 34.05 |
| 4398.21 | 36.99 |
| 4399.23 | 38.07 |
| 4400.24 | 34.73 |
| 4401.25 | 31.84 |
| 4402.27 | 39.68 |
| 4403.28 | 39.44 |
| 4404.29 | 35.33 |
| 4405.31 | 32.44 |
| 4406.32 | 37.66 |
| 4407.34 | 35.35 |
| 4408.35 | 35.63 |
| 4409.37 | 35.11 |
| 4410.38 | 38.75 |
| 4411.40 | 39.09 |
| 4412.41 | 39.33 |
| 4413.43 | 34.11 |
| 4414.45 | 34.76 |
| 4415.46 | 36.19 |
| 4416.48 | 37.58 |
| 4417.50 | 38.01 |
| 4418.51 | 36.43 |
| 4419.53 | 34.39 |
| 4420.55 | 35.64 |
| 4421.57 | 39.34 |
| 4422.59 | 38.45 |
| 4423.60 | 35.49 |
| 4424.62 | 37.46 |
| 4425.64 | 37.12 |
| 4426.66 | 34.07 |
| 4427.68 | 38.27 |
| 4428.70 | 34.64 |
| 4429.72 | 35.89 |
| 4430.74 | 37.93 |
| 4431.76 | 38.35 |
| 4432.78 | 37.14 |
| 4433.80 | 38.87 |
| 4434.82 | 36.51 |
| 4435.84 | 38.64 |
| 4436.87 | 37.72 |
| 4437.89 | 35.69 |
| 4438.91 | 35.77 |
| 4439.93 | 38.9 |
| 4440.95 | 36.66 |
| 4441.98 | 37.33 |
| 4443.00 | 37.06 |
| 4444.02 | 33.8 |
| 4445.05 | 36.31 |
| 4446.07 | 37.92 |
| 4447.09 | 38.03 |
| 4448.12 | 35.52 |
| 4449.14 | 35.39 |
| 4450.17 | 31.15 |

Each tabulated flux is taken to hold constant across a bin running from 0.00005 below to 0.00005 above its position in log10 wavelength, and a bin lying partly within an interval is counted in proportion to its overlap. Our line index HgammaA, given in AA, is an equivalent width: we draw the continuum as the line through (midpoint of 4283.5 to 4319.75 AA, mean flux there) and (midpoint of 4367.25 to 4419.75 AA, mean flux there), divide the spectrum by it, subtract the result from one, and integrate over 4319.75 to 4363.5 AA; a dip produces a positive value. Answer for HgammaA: 1.7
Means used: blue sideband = 36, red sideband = 36.1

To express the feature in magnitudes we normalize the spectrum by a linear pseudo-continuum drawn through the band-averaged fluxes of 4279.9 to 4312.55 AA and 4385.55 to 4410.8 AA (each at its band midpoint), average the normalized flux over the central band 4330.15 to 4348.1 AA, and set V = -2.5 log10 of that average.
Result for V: 0.12 mag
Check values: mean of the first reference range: 36.1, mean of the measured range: 32.2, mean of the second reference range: 35.8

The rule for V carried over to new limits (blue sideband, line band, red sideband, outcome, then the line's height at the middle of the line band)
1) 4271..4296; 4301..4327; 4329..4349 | -0.05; 34.4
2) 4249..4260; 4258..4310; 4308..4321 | 0.00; 36.4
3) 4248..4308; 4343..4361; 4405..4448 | 0.03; 36.7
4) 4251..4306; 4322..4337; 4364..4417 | 0.02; 36.3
